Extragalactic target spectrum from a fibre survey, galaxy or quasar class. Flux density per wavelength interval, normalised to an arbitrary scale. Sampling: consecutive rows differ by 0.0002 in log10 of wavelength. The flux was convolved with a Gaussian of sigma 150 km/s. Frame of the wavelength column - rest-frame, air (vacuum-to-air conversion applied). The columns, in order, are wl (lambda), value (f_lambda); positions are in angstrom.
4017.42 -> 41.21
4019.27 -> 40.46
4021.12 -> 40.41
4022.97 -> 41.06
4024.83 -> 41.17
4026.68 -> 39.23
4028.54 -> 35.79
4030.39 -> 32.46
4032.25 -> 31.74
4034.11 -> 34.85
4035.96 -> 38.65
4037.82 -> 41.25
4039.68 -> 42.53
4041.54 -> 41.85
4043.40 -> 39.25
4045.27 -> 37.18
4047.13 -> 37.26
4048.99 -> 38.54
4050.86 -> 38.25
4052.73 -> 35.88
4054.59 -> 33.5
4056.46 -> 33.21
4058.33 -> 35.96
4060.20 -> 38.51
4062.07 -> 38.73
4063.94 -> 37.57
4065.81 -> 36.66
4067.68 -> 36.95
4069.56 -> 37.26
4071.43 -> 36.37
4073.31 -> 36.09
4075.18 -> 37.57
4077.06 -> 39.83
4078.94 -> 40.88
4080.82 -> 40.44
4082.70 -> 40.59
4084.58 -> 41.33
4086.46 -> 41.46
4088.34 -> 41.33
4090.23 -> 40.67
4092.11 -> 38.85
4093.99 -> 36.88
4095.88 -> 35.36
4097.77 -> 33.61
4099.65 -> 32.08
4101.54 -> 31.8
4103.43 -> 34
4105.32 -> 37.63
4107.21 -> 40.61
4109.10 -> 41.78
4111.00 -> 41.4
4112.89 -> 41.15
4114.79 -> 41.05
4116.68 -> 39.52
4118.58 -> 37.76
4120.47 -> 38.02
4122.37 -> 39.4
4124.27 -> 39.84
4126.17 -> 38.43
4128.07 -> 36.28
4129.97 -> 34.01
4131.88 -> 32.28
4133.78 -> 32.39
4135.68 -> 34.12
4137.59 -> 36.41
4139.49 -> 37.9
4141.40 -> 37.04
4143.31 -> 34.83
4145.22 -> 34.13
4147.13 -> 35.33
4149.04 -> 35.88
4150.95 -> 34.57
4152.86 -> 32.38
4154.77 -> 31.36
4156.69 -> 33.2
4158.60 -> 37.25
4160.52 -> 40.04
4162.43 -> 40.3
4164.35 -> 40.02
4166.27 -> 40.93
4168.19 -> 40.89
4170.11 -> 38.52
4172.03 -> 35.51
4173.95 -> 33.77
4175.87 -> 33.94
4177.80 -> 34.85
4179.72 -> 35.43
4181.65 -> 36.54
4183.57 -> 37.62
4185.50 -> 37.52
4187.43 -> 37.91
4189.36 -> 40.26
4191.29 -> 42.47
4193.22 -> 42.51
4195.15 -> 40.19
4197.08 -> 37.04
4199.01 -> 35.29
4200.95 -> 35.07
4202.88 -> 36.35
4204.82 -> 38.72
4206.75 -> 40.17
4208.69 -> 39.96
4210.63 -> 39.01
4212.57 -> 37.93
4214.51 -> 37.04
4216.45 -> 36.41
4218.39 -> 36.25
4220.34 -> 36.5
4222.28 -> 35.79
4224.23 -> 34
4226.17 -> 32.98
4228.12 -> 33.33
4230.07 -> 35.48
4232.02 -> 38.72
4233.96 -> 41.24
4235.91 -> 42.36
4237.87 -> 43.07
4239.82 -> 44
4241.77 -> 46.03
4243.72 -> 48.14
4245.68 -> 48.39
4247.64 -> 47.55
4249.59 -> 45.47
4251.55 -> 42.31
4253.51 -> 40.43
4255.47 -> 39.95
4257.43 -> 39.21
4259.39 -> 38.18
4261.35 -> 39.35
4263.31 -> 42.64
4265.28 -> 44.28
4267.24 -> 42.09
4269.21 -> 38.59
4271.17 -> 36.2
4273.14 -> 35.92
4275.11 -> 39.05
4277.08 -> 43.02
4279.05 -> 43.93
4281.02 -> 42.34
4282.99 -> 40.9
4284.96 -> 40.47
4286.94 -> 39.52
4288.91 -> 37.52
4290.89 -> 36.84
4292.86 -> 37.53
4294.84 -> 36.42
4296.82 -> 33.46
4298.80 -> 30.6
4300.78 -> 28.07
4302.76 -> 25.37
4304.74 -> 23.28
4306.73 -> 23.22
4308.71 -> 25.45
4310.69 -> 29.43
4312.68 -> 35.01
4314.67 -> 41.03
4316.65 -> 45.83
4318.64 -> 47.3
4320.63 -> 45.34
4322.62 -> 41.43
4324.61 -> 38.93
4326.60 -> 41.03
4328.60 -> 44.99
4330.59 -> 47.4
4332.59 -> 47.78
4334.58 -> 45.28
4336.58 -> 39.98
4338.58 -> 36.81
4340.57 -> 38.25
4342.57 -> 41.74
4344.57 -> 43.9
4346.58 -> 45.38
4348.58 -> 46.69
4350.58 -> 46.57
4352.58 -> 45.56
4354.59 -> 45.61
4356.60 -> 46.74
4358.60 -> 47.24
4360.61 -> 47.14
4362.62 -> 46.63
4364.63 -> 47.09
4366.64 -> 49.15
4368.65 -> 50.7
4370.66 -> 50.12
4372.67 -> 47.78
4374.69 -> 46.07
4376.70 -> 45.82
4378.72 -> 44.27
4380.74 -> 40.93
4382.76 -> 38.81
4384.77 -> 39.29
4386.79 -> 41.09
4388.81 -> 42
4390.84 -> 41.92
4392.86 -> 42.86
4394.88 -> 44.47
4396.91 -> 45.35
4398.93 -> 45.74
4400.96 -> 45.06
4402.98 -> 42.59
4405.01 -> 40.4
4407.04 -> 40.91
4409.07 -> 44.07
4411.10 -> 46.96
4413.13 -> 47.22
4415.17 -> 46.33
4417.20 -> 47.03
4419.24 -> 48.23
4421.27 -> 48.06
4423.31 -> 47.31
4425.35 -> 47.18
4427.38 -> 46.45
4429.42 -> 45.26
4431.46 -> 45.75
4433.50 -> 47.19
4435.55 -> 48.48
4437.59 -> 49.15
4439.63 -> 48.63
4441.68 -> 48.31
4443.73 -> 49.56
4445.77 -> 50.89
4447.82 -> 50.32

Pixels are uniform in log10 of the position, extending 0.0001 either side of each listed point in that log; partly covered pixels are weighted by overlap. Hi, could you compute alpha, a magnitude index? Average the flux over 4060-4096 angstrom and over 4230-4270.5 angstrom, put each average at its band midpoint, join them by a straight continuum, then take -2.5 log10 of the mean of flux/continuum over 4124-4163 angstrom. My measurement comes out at 0.13 mag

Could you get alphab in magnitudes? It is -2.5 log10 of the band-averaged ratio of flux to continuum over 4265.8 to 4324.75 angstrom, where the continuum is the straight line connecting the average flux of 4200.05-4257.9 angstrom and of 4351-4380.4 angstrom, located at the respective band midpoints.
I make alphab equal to 0.17 mag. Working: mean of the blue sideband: 39.7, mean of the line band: 36.8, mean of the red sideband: 47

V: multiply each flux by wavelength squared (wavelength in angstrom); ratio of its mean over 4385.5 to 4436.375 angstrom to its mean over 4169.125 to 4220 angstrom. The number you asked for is 1.3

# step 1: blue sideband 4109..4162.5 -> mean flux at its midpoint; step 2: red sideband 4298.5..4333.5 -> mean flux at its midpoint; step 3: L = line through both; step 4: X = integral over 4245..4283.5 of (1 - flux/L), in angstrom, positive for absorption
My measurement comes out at -4.8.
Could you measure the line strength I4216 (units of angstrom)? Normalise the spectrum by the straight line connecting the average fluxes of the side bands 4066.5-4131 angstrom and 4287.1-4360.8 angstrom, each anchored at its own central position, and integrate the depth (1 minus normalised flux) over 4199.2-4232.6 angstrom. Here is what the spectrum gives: 1.90 angstrom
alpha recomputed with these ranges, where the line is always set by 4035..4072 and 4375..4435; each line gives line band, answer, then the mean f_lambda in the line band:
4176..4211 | 0.067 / 38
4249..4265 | 0.018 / 41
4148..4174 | 0.084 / 36.9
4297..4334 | 0.165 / 36.8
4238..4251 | -0.119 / 46.2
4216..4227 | 0.162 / 35.3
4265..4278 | 0.062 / 39.6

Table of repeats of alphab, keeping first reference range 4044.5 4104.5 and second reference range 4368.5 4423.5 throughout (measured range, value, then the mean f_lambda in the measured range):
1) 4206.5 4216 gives 0.05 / 38.6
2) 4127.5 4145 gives 0.11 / 35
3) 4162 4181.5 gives 0.06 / 37.3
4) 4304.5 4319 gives 0.25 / 33.8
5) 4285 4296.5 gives 0.13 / 37.6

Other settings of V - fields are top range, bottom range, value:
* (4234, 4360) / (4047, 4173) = 1.19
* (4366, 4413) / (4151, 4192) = 1.32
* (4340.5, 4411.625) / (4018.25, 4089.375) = 1.36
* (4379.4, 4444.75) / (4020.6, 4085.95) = 1.41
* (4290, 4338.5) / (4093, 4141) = 1.10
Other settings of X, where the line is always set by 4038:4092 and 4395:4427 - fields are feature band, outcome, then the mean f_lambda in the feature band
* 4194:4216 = 1.82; 37.9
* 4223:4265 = 0.99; 41.1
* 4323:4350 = 0.63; 43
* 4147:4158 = 1.77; 33.8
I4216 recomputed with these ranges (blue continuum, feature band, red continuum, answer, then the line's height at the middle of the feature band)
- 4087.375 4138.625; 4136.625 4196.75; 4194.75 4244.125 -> 1.2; 37.8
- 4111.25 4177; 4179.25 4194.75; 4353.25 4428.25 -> -0.3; 38.2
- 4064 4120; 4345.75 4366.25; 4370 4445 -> -1.1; 44.2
